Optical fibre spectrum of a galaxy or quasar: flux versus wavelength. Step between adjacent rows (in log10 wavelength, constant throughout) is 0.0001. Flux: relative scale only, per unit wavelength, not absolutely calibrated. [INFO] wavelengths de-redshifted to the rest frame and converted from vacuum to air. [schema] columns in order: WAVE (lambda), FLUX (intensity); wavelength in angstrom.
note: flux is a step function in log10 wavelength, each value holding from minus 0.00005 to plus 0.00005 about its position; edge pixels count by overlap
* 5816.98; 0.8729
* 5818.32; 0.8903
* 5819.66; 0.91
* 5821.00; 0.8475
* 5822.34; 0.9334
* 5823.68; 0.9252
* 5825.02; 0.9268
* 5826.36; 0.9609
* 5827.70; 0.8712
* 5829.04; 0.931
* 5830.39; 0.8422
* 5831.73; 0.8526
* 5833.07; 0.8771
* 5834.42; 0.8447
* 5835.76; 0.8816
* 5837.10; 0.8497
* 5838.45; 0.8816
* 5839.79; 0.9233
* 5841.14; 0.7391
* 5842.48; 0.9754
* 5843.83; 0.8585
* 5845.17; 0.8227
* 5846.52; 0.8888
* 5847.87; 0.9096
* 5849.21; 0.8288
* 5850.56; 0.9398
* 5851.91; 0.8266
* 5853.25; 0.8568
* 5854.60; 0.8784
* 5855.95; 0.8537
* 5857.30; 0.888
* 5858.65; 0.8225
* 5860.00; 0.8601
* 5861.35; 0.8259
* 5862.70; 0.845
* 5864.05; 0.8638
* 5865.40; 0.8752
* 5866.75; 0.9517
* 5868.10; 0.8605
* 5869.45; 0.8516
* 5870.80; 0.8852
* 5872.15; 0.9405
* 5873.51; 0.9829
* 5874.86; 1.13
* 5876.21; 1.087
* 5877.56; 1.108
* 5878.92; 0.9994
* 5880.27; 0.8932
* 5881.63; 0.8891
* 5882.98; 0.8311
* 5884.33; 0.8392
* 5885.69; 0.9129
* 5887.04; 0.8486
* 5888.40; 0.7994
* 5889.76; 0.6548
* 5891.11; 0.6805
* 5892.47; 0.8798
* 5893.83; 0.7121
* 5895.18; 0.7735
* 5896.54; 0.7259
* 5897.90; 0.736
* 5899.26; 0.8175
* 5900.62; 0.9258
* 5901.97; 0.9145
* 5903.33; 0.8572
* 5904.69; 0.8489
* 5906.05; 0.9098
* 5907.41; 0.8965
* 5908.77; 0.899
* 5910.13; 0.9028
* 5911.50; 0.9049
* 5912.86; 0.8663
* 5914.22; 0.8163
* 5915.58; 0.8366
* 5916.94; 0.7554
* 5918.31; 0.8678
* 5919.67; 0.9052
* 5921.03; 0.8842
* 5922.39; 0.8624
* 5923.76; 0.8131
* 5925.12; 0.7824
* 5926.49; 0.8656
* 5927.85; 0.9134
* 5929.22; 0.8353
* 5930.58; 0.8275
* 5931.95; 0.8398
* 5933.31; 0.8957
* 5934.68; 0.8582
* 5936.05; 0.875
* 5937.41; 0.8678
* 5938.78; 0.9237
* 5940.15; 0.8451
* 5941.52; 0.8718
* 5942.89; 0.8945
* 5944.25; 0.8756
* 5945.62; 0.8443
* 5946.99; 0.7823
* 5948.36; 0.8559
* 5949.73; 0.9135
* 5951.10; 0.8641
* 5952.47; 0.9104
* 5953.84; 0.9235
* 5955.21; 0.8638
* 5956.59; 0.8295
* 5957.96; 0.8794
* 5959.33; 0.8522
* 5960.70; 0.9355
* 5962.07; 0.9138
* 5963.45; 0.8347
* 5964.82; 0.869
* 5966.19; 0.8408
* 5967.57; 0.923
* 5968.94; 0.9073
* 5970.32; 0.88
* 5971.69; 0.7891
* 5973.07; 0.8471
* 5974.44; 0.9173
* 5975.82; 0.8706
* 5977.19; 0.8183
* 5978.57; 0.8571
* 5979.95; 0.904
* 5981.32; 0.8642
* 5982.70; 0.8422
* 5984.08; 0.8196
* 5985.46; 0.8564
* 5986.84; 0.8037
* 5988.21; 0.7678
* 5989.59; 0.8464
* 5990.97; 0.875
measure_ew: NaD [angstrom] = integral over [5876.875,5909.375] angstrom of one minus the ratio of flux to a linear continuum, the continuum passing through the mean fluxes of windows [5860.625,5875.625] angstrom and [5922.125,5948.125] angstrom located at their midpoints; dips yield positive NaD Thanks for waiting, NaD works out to 1.6 angstrom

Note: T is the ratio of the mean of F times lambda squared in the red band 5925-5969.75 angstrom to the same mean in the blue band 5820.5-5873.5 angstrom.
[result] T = 1.03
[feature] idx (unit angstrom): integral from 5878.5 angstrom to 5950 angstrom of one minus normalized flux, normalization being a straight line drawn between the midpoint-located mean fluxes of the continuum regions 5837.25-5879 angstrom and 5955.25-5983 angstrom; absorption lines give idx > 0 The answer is 2.9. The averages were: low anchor 0.9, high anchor 0.869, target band 0.849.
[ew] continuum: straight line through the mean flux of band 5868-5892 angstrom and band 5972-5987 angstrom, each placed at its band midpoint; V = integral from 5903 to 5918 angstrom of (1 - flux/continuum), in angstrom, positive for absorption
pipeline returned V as 0.4 angstrom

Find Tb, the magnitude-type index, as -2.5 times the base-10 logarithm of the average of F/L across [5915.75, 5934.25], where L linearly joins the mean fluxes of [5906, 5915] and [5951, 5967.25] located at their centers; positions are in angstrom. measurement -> 0.04 mag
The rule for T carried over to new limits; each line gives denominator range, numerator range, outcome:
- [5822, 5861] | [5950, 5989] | 1.03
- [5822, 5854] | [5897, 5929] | 1.00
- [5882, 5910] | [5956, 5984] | 1.08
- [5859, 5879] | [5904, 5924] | 0.94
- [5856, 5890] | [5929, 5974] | 0.99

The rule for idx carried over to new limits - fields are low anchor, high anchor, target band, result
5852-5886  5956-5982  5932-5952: 0.27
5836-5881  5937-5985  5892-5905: 1.03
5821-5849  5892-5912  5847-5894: -1.02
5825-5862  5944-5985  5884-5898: 1.46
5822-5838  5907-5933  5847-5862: 0.31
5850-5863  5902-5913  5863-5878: -1.48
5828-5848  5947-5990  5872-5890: -1.25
